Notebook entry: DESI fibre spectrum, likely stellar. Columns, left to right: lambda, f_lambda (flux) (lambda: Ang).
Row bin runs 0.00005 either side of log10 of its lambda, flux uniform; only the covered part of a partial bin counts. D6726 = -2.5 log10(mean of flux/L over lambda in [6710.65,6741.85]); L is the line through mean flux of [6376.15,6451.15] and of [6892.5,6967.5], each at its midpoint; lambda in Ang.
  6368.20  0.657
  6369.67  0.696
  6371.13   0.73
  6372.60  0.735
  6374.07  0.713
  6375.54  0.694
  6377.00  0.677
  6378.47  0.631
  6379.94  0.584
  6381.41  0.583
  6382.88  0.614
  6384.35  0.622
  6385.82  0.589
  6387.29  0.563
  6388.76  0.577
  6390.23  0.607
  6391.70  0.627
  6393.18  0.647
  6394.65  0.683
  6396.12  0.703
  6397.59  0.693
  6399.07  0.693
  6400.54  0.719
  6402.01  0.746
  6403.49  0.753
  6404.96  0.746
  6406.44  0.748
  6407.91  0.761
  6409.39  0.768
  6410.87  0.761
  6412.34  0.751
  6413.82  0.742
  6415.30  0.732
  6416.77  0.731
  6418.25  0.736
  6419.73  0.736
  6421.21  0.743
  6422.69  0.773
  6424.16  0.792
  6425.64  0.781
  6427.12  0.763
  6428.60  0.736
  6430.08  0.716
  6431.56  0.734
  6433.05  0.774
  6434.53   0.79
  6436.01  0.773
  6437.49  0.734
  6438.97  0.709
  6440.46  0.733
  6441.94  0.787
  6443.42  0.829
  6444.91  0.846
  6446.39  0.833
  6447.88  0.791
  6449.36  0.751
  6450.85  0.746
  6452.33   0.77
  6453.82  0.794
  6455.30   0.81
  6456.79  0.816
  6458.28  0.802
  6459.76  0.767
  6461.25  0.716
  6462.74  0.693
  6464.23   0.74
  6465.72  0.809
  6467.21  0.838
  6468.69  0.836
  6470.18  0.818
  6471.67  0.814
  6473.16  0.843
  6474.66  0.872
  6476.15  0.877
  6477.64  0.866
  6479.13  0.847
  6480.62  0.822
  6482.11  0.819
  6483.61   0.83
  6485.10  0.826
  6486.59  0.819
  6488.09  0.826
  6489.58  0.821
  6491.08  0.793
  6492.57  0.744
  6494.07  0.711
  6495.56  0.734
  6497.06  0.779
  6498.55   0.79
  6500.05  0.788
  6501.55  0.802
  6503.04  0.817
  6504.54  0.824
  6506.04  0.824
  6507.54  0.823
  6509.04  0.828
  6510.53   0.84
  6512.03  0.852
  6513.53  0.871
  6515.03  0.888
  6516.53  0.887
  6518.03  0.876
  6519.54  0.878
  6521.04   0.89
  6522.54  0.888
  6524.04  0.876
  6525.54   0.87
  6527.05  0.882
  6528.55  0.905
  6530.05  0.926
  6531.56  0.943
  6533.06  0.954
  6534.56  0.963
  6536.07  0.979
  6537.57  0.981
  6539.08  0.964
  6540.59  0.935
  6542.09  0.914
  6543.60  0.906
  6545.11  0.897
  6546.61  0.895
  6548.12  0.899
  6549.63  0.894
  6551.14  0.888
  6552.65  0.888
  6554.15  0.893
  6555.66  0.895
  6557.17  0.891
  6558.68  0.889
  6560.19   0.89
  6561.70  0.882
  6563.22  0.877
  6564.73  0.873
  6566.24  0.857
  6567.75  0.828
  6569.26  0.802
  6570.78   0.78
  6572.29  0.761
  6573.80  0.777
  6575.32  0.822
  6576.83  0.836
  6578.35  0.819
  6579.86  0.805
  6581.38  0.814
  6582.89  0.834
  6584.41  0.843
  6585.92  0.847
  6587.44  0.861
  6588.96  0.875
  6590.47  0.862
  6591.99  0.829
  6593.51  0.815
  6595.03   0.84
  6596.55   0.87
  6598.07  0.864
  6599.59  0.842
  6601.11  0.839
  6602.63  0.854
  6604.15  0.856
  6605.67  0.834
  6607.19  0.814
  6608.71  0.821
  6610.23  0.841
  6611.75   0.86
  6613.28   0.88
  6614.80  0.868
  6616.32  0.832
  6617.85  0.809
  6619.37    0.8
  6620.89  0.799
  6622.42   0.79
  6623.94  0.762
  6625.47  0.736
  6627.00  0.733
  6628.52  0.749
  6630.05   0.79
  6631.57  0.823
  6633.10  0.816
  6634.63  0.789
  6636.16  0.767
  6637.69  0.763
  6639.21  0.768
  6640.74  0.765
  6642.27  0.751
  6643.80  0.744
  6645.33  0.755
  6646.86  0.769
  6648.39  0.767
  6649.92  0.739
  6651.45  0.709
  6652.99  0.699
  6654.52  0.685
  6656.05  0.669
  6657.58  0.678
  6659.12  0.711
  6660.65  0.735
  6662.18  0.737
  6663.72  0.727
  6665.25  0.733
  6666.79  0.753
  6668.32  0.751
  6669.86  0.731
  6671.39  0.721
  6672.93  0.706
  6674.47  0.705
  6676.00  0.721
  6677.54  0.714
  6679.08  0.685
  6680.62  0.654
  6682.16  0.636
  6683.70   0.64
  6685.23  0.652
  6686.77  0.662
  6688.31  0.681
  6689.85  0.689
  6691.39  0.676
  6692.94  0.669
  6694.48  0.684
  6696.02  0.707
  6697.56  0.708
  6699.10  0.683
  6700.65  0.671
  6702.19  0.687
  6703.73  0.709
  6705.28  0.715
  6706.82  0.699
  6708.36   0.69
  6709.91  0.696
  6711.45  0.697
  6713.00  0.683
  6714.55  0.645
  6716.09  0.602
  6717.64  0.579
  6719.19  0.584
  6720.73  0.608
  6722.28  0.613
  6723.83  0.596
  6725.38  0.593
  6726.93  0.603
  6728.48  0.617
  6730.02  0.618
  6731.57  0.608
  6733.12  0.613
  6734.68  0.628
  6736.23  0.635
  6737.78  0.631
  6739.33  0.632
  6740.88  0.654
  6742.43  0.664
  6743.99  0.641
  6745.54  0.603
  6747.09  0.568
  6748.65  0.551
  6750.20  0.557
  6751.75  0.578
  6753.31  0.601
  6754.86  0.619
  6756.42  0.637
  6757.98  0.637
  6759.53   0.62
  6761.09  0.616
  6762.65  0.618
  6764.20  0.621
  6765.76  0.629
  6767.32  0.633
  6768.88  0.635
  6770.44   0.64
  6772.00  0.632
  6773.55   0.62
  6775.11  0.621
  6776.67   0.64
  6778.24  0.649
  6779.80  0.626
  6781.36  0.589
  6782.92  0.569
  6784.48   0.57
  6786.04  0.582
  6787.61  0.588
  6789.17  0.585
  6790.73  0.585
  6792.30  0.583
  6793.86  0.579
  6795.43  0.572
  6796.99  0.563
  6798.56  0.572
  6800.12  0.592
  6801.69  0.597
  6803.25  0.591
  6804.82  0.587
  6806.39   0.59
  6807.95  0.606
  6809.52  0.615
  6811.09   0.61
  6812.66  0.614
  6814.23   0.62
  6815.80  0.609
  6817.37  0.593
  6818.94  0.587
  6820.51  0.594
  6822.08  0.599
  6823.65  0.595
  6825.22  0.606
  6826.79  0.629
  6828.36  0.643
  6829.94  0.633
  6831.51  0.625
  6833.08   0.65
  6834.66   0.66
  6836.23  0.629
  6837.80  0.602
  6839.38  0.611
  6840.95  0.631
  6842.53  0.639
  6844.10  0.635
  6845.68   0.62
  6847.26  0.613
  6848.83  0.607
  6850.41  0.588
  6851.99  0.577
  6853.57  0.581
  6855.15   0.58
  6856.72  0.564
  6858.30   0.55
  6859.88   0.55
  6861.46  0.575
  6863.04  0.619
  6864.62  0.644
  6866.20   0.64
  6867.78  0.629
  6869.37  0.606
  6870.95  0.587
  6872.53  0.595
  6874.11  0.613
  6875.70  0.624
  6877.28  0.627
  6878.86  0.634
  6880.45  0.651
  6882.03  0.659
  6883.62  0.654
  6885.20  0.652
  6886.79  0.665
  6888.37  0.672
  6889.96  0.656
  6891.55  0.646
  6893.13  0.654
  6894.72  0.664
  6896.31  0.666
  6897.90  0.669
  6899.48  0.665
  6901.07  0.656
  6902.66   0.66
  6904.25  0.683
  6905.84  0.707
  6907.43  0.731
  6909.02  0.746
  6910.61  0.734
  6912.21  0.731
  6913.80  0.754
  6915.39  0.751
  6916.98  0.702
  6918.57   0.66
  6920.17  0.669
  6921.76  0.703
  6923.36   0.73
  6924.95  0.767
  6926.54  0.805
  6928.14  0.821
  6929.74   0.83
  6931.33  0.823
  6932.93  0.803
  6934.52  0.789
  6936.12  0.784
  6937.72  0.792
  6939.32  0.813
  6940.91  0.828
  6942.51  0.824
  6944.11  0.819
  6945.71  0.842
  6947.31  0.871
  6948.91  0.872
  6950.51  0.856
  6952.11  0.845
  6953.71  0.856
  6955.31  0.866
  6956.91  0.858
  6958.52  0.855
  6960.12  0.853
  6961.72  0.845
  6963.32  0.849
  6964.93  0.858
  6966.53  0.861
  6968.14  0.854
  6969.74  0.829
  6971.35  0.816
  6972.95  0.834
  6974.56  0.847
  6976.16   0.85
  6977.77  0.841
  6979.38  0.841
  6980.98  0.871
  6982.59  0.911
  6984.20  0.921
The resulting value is 0.21 mag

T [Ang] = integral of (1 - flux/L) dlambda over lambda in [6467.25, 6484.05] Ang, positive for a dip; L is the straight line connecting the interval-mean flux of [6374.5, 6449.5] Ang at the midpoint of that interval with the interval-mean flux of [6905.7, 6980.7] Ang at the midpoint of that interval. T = -2.6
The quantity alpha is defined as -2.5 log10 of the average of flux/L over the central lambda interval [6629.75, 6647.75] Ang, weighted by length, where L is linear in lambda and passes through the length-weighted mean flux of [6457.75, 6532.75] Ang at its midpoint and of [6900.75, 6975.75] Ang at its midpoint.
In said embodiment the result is 0.06 mag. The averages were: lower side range 0.83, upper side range 0.795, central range 0.775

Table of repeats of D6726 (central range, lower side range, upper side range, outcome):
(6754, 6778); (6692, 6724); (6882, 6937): 0.084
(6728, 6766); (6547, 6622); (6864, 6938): 0.239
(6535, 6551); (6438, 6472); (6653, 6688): -0.228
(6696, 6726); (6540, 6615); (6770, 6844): 0.086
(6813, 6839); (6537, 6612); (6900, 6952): 0.273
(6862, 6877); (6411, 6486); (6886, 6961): 0.229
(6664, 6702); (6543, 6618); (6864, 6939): 0.157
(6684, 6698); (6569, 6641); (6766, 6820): 0.060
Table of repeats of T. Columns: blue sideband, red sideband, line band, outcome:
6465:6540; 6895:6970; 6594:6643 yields 1.3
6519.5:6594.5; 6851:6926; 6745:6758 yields 2.7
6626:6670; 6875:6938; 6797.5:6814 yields 2.8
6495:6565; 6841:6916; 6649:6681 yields 3.0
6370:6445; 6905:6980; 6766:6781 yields 2.8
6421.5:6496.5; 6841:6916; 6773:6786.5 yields 1.4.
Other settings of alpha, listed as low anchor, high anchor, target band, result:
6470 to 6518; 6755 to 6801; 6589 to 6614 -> -0.144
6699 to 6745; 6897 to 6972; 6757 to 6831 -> 0.141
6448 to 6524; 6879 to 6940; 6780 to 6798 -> 0.270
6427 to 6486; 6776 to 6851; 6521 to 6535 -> -0.203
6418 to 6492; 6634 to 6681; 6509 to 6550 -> -0.178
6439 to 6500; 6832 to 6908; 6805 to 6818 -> 0.084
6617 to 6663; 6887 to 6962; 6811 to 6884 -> 0.233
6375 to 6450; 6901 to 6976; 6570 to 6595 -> -0.112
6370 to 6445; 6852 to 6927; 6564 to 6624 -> -0.200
